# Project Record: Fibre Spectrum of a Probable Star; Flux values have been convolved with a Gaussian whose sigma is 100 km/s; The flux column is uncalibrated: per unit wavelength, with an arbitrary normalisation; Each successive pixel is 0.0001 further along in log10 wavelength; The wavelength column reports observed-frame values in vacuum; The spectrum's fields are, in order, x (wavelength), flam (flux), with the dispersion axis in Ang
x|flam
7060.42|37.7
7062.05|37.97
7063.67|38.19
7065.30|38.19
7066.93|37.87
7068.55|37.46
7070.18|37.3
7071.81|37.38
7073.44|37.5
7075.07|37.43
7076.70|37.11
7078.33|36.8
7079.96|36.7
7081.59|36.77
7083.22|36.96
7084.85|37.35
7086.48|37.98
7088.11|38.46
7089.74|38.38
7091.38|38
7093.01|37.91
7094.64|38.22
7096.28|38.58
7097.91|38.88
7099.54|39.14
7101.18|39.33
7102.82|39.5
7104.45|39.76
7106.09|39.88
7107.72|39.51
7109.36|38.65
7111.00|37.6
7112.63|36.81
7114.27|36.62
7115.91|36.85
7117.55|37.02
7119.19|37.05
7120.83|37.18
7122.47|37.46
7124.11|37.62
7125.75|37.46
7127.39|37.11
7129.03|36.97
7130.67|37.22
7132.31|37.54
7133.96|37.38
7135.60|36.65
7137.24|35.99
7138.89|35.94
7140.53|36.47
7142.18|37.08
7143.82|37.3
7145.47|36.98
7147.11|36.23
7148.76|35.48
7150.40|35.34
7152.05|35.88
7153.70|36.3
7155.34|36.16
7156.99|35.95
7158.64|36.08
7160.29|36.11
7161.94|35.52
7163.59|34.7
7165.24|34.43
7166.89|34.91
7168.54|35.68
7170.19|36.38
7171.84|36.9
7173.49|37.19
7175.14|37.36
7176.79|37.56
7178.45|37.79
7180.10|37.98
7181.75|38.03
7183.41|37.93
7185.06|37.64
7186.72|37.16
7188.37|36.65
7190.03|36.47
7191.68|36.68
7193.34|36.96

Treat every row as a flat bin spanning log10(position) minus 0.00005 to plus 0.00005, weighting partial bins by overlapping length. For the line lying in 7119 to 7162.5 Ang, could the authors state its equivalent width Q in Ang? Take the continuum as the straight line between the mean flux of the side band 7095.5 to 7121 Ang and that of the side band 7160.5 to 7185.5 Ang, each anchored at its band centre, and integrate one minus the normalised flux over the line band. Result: 1.0 Ang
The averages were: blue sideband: 38.3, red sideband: 36.6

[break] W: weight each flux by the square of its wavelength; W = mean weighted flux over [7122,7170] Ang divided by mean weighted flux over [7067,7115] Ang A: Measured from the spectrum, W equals 0.97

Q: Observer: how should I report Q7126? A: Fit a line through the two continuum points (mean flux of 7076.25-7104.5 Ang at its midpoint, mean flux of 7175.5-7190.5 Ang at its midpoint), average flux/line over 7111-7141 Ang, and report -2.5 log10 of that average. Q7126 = 0.02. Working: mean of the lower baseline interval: 38.1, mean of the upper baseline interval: 37.5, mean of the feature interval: 37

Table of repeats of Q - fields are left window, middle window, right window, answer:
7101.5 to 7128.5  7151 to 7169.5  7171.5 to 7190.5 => 1.0 Ang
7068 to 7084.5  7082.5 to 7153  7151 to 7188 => -1.3 Ang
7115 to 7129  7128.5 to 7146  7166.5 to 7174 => 0.0 Ang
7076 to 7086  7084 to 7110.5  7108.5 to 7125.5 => -1.1 Ang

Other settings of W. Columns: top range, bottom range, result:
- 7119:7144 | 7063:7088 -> 1.00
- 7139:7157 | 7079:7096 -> 0.98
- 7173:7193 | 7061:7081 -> 1.03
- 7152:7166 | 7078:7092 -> 0.97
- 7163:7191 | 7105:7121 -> 0.99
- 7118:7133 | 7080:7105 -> 0.98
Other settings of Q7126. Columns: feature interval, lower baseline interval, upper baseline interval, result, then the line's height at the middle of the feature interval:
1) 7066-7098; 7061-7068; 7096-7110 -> 0.03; 38.6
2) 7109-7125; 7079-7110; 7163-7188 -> 0.02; 38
